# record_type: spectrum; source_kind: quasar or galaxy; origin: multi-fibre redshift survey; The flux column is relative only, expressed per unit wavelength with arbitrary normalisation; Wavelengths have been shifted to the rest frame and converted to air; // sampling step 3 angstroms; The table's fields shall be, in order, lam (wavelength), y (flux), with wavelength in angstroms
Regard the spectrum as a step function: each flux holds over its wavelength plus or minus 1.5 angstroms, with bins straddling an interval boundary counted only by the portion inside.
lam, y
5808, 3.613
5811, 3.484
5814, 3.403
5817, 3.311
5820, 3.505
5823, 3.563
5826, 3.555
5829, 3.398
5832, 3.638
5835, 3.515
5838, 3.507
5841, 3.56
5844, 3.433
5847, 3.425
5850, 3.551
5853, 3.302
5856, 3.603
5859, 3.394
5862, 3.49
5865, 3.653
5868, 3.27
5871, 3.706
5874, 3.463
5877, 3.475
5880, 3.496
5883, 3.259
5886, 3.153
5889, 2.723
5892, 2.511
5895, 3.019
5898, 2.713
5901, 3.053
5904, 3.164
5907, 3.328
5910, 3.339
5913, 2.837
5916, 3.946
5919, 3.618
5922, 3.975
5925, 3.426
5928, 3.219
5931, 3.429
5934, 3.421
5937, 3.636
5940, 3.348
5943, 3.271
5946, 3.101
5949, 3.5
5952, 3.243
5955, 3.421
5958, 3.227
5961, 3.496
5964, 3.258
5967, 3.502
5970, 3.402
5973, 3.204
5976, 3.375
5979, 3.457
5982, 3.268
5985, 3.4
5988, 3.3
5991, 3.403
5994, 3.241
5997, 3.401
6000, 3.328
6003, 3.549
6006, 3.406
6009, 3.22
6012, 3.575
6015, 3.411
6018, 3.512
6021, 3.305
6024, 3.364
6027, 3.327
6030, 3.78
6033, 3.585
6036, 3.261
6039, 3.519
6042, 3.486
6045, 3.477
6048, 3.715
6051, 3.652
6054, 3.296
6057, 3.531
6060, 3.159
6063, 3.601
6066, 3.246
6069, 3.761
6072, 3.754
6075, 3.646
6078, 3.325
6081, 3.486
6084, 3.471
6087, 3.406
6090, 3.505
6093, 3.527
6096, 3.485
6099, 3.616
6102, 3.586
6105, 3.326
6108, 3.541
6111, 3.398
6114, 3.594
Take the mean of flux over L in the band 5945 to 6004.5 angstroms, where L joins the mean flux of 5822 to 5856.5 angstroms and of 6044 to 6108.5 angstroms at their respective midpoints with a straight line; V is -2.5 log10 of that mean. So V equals 0.05 mag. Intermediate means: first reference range 3.5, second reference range 3.5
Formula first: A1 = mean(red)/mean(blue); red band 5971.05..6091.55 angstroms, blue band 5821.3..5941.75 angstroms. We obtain 1.02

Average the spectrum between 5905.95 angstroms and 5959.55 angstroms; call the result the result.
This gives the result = 3.41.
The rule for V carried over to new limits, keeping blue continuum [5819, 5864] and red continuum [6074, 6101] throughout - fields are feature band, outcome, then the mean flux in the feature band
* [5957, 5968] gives 0.040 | 3.37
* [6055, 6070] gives 0.016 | 3.44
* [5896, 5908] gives 0.148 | 3.05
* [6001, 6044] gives 0.015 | 3.45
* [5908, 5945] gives 0.015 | 3.45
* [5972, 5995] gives 0.051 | 3.34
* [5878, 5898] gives 0.161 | 3.01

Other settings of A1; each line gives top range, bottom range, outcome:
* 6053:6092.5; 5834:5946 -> 1.04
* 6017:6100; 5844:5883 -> 1.00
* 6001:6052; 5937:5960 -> 1.04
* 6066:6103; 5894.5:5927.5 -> 1.07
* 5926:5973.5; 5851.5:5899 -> 1.03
